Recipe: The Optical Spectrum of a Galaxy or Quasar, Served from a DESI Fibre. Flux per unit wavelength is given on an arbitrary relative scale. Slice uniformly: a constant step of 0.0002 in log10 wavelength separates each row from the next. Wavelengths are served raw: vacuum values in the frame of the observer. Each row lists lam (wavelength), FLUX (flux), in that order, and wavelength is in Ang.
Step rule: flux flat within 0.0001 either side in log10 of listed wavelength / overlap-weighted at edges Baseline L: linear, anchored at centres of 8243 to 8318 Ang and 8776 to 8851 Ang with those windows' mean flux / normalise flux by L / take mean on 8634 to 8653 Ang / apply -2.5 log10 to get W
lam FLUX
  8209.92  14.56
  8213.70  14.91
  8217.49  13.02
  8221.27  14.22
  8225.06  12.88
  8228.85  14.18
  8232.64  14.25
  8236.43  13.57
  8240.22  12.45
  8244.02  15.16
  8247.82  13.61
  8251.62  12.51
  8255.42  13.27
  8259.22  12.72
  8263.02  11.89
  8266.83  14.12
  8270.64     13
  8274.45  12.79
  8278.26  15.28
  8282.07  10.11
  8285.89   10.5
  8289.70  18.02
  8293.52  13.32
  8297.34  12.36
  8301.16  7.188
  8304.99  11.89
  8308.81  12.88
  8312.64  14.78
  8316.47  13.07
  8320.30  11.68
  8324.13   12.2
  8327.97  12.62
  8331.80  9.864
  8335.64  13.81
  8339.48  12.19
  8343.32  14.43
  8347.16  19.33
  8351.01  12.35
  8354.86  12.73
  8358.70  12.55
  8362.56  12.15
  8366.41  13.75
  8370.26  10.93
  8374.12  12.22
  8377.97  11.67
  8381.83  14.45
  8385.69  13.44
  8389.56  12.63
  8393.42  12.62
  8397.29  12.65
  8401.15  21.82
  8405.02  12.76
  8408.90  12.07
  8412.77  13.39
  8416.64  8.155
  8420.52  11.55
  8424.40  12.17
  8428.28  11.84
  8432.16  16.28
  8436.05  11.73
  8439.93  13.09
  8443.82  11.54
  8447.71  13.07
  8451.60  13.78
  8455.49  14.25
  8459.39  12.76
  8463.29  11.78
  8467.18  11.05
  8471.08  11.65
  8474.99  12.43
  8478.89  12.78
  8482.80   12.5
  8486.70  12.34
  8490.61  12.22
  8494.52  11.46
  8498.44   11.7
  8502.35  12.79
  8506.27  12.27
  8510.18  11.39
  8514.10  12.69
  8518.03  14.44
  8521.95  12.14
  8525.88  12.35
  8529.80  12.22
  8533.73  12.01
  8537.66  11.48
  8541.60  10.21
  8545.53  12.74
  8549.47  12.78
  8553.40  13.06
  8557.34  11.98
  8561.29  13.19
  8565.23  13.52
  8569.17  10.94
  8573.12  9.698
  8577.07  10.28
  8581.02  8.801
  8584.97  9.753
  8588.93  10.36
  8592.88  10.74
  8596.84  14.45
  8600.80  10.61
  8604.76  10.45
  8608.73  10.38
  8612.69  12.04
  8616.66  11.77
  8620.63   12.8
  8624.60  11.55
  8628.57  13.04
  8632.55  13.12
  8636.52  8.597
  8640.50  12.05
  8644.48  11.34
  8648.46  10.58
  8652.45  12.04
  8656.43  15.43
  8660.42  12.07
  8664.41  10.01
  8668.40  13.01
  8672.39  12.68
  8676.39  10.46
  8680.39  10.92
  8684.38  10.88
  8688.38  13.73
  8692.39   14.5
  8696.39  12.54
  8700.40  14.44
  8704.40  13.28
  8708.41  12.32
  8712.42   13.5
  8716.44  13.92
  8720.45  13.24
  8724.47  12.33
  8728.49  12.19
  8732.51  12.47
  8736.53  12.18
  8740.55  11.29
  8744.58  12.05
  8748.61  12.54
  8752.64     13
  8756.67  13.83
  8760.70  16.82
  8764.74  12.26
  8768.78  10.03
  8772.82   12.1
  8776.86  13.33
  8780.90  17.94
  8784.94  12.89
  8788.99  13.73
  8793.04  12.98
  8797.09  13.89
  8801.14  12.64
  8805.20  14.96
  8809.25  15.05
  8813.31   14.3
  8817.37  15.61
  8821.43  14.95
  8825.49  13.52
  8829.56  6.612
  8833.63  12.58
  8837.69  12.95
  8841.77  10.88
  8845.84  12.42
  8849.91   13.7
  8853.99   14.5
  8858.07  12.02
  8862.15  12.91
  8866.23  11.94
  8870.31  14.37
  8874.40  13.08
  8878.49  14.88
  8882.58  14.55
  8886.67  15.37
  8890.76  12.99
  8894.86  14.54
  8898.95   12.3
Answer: 0.21 mag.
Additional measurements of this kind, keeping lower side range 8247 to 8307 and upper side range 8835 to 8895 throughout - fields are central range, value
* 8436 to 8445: 0.05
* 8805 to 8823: -0.13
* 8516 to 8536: 0.03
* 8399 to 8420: -0.06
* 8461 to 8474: 0.11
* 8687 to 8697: -0.05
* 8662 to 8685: 0.16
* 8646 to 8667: 0.09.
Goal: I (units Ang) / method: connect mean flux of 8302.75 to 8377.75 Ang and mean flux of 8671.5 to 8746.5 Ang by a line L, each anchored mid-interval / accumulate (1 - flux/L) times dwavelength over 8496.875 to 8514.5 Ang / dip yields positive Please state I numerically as 0.8 Ang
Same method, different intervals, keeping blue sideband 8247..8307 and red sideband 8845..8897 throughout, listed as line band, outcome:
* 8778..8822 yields -2.8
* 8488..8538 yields 3.0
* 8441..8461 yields -0.2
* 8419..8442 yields 0.2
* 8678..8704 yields 1.0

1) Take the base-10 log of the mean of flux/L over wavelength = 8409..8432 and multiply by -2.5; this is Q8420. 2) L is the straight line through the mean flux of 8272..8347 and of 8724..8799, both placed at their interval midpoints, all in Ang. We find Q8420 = 0.085 mag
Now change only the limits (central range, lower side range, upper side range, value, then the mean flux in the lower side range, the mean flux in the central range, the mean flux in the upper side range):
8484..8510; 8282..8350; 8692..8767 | 0.07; 12.9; 12.1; 13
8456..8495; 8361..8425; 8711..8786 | 0.06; 12.9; 12.2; 13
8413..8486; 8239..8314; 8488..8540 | 0.00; 12.9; 12.4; 12.2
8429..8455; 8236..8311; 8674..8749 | -0.04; 12.8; 13.2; 12.6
